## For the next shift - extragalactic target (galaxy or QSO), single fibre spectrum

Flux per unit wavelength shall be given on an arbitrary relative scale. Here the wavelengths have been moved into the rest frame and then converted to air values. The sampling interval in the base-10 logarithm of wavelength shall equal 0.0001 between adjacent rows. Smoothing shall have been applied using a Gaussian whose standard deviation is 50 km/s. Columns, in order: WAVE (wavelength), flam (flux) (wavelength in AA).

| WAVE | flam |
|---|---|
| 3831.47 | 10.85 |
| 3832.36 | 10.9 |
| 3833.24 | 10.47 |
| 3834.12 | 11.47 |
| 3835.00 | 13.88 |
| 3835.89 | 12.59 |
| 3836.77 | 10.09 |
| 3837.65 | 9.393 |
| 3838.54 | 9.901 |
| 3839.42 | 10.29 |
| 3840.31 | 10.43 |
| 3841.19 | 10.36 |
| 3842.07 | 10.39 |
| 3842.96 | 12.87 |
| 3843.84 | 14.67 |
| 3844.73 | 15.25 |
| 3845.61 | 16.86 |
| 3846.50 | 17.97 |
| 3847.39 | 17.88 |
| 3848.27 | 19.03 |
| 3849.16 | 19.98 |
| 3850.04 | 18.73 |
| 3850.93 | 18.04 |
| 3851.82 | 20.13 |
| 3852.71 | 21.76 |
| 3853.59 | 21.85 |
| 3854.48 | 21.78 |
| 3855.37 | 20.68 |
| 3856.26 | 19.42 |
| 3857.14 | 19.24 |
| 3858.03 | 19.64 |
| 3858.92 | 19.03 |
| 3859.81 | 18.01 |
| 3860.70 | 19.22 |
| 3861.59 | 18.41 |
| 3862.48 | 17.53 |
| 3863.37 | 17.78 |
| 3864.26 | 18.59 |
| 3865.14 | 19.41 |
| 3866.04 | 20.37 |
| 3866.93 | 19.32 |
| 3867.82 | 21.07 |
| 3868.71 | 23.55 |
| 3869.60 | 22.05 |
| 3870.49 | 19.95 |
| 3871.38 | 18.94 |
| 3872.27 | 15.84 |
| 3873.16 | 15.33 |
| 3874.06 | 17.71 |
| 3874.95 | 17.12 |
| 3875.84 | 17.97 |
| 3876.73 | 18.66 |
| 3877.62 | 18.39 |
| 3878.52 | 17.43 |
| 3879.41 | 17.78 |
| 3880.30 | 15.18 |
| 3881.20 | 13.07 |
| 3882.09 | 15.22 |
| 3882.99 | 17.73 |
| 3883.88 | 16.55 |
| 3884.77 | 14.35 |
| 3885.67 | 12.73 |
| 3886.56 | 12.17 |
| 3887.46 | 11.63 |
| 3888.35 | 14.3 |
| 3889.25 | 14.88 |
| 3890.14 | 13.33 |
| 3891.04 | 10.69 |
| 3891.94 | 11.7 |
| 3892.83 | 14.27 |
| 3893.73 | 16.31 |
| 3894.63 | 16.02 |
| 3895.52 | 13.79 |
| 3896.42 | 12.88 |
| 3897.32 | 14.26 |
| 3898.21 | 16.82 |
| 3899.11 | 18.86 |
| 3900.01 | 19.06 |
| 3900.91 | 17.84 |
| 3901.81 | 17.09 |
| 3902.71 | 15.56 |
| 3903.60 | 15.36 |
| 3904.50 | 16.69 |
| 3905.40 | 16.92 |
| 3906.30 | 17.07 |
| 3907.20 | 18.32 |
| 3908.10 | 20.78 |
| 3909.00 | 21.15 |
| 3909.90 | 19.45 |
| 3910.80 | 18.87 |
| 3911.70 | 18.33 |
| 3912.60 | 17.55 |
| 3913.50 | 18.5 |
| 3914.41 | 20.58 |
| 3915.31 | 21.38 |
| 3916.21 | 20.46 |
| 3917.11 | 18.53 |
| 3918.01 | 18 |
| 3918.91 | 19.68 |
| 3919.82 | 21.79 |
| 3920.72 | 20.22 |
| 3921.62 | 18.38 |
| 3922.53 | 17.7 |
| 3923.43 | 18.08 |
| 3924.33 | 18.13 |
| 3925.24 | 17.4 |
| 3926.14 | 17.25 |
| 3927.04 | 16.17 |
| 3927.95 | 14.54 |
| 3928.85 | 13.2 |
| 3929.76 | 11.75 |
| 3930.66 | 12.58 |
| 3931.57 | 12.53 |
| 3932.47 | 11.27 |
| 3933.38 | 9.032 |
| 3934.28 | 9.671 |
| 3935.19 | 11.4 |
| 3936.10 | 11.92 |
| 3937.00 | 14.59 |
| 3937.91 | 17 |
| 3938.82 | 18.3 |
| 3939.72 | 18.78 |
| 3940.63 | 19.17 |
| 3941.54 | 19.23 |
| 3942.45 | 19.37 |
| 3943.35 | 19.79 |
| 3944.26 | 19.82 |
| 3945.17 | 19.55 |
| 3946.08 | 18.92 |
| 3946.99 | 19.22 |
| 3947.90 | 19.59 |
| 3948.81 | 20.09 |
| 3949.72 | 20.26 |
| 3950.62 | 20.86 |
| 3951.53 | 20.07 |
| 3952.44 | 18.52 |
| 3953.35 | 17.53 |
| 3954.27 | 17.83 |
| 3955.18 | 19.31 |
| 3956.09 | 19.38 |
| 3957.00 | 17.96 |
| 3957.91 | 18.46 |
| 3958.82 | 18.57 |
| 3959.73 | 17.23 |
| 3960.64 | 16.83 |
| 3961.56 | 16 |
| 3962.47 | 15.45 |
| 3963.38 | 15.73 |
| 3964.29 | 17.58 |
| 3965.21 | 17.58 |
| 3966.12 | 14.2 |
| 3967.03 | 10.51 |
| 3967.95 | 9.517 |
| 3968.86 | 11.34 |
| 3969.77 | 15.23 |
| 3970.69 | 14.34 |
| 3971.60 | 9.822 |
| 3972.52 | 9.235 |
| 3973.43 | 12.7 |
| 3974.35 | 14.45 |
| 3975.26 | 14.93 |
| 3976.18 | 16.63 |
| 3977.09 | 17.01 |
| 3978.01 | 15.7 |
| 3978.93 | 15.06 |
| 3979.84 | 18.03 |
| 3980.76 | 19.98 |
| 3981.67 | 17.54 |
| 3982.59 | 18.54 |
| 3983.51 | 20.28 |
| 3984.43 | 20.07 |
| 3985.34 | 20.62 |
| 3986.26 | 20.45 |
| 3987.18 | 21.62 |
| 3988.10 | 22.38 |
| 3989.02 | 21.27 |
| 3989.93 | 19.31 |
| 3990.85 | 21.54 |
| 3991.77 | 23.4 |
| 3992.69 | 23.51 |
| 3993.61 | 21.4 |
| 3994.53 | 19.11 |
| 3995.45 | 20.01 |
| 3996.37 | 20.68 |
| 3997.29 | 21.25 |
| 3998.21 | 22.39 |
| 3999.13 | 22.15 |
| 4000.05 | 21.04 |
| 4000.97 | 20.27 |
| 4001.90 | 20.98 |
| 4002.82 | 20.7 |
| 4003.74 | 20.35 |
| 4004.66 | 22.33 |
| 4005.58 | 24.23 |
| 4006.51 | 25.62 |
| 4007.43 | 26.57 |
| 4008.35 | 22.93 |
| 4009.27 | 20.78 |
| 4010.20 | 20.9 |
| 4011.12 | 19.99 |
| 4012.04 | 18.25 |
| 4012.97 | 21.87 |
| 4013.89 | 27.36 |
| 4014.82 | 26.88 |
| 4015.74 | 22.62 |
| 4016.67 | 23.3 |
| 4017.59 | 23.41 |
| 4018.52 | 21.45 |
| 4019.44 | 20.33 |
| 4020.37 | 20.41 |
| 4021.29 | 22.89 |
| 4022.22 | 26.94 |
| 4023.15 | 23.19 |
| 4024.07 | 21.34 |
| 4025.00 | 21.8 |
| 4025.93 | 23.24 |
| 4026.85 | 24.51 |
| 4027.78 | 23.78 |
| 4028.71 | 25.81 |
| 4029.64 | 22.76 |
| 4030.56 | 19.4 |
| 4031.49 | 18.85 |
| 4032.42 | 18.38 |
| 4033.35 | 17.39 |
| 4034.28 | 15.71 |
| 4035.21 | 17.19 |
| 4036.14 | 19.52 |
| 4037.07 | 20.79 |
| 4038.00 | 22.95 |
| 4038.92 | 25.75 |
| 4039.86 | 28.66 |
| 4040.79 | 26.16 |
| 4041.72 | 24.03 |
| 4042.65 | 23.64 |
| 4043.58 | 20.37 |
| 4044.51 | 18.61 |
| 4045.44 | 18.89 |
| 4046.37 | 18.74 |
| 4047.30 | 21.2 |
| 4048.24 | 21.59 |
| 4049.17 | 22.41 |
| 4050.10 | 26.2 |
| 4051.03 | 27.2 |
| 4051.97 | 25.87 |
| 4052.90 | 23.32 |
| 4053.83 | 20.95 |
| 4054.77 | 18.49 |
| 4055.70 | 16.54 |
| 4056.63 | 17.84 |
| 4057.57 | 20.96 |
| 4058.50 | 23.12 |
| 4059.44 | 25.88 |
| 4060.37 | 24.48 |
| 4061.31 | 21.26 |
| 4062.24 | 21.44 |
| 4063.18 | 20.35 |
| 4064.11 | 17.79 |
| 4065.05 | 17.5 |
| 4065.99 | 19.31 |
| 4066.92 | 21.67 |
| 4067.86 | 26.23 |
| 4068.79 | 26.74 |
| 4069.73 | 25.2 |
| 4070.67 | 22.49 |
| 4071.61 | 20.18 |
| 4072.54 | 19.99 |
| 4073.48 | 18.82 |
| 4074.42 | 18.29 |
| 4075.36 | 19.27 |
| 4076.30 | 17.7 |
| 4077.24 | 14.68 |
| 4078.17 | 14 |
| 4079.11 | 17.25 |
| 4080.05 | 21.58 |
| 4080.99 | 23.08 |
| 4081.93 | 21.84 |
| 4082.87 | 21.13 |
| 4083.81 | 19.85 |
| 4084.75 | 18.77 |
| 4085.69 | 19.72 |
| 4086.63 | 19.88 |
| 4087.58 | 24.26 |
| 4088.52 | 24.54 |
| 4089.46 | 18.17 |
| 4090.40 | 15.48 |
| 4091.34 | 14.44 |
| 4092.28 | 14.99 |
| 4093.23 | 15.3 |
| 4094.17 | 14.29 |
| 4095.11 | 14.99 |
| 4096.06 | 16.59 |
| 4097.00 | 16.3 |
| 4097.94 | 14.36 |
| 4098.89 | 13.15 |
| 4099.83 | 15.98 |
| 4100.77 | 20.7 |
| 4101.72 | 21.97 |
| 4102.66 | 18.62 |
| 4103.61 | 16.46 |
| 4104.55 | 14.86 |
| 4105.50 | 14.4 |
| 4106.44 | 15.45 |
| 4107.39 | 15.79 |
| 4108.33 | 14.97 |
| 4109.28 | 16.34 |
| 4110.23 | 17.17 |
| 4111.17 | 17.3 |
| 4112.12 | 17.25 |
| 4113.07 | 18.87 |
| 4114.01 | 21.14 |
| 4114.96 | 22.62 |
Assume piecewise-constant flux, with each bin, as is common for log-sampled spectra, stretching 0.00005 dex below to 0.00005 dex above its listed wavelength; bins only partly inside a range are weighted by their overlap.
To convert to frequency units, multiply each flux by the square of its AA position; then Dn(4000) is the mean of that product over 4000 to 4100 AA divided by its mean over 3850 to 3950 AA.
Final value 1.3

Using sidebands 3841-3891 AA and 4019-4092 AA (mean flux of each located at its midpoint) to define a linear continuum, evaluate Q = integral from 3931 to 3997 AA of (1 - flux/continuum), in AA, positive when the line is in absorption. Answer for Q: 7.06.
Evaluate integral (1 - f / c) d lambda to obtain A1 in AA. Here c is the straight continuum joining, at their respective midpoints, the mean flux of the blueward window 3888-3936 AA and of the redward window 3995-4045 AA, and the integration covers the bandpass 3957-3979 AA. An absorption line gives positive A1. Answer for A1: 5.1 AA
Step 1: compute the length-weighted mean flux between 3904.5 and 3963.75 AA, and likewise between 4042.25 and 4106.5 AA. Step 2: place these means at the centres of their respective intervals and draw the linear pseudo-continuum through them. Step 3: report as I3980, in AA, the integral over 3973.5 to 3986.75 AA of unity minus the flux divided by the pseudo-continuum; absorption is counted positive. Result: 0.4 AA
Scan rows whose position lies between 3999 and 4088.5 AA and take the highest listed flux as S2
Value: 28.66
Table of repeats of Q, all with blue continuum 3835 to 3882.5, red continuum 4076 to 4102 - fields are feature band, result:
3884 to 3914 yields 2.30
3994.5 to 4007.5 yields -3.01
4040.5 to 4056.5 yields -3.60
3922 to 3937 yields 3.00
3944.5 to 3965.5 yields -1.03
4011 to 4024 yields -3.70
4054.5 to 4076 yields -3.73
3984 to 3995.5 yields -2.29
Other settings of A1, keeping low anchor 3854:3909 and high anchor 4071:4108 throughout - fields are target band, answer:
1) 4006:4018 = -3.8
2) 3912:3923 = -1.4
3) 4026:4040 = -2.9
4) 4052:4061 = -1.9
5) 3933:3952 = -0.2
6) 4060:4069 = -1.9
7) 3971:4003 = -2.6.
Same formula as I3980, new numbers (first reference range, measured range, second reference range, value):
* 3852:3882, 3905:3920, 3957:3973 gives -2.1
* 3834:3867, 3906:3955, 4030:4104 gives 0.9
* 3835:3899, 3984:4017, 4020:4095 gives -3.9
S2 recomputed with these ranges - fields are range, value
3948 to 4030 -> 27.36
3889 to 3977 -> 21.79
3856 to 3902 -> 23.55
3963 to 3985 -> 20.28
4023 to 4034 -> 25.81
